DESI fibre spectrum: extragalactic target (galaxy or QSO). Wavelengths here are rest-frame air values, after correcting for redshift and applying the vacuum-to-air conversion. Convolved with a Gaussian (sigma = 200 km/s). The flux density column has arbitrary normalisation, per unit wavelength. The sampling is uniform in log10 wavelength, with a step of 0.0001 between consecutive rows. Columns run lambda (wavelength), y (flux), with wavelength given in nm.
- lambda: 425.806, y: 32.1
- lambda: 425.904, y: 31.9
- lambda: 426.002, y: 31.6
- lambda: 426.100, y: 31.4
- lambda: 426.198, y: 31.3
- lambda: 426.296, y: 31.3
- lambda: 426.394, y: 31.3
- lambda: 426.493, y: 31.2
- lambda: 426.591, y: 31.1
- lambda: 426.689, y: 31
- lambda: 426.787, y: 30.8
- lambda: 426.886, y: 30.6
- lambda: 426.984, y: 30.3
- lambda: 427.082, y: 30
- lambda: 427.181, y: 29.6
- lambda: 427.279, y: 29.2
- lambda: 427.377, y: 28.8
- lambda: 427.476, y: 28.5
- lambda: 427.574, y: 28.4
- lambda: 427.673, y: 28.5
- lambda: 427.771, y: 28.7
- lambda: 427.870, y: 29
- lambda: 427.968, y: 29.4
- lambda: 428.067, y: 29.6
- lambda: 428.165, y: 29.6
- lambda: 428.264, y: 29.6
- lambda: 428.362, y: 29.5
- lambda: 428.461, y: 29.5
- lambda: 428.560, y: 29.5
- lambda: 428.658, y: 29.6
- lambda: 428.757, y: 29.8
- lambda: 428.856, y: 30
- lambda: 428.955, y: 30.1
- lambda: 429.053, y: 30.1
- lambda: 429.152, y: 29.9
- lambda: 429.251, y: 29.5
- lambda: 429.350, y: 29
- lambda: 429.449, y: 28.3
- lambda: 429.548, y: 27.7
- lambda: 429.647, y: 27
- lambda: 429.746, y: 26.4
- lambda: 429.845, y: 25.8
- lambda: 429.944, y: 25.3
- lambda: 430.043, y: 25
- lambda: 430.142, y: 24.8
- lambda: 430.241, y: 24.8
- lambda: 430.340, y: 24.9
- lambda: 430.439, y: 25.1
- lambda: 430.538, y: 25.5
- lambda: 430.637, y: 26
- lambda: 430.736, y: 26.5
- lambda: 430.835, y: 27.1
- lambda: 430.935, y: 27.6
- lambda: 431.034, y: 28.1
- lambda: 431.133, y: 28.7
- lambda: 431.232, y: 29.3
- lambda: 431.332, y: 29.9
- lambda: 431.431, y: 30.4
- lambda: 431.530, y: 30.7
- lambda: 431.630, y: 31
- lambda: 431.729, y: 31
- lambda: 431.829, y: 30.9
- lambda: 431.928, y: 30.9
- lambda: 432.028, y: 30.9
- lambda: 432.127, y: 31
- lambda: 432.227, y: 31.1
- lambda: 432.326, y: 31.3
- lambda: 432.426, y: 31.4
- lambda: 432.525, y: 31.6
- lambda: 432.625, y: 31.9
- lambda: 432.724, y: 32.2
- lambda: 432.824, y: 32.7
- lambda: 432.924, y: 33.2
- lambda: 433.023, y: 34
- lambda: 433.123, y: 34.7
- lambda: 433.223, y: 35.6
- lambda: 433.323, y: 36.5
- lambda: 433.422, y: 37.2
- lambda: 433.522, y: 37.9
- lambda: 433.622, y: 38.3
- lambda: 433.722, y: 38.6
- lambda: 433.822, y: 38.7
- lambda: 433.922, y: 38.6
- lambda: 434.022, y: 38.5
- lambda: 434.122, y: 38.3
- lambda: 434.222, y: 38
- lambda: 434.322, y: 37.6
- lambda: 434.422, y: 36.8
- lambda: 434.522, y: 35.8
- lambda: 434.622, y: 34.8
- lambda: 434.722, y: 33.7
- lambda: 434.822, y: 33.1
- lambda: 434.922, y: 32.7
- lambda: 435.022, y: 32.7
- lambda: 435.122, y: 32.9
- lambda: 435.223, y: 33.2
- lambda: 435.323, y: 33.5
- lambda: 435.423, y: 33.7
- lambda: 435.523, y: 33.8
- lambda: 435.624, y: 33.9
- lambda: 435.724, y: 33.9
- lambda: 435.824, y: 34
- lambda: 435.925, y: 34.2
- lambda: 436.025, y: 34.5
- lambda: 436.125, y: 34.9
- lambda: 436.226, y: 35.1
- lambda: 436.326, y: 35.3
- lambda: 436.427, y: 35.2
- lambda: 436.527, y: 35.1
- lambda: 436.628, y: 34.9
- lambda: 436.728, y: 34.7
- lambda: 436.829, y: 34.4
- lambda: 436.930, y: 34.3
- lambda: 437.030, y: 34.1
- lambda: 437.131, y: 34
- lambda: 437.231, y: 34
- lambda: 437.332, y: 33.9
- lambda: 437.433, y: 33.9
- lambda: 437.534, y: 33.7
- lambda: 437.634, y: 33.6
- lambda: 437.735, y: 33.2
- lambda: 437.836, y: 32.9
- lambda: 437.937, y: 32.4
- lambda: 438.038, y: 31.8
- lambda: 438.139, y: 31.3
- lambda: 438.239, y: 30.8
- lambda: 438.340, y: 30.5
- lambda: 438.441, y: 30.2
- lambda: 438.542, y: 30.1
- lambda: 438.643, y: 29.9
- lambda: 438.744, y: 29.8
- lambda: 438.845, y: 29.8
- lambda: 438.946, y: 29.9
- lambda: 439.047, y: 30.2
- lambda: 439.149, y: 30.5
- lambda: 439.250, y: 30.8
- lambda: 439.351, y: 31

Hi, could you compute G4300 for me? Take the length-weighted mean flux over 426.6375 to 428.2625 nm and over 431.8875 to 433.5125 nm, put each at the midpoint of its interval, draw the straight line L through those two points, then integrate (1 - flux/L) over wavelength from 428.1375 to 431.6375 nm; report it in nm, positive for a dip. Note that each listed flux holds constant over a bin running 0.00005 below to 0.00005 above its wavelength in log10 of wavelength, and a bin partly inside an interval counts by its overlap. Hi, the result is 0.34 nm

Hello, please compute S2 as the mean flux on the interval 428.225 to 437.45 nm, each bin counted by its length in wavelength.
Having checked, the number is 32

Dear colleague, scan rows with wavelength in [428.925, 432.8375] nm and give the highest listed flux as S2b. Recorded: 32.7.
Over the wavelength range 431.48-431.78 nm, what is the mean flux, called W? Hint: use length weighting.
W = 30.9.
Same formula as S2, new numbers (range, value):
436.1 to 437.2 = 34.7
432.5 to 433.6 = 34.5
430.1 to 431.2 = 26.4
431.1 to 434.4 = 33.8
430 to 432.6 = 28.7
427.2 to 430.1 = 28.7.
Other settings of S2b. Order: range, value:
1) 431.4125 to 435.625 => 38.7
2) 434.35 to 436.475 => 36.8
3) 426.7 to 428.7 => 30.8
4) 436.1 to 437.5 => 35.3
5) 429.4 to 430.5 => 28.3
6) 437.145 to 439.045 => 34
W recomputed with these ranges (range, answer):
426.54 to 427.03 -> 30.8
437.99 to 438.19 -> 31.7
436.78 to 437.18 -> 34.2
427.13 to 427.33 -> 29.4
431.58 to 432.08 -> 30.9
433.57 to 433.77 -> 38.4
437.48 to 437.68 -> 33.7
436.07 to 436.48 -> 35.1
